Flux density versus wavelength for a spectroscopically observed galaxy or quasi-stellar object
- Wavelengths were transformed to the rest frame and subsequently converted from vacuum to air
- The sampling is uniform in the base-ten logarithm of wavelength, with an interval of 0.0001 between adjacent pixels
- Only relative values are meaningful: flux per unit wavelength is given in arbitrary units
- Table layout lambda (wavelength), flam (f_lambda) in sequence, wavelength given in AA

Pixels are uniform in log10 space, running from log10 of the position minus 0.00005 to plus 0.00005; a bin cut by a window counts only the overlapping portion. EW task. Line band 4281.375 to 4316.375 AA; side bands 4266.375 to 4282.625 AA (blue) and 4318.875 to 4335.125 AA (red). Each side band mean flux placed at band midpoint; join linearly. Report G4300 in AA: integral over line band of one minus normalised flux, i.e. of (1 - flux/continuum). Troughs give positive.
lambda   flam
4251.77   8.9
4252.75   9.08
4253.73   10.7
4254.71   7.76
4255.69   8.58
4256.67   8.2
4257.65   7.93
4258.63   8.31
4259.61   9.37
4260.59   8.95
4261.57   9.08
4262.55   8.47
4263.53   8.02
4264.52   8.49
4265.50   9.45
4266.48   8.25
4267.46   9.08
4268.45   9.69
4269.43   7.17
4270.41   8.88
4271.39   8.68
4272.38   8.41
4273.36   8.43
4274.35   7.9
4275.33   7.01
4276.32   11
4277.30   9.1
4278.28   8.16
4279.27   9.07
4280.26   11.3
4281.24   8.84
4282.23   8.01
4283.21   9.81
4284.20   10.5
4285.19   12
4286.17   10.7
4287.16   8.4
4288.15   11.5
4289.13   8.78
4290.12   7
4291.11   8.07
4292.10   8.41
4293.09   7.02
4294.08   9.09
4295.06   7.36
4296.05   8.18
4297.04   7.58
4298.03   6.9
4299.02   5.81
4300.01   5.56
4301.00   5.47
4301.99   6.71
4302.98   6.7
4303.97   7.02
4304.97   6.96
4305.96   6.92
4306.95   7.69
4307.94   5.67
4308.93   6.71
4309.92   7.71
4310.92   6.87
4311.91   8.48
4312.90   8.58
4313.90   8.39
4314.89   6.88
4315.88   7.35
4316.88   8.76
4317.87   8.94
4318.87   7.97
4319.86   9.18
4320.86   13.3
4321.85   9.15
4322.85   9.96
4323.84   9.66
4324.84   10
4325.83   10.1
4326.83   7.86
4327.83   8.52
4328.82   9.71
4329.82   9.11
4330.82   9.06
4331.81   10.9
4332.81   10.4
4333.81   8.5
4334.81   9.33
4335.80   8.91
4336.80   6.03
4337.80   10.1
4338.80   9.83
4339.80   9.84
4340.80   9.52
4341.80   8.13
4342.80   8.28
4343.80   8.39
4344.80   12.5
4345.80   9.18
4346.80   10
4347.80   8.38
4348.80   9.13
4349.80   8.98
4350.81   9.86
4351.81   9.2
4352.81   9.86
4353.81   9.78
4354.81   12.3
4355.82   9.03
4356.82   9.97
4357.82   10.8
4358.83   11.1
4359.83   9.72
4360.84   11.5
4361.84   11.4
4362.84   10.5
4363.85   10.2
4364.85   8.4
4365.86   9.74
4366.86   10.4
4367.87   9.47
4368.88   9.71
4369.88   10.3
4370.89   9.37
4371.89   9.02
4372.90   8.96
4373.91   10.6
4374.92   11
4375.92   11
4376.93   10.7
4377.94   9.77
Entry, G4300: 4.9 AA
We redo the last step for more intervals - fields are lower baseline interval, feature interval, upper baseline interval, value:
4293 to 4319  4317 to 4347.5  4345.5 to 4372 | -2.91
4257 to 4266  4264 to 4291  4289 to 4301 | -3.58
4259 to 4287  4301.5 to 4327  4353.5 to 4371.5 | 3.66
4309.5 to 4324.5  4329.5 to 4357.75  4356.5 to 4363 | 1.49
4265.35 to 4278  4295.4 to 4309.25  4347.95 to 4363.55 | 3.76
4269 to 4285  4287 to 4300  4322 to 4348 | 1.65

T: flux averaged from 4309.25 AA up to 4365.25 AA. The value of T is 9.38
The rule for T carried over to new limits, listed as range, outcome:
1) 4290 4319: 7.35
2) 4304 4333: 8.6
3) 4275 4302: 8.52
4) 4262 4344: 8.55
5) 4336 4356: 9.41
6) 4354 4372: 10.2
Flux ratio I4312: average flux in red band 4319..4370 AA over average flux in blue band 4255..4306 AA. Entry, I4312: 1.2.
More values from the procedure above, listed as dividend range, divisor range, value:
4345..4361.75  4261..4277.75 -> 1.16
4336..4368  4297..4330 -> 1.22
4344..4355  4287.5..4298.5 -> 1.20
